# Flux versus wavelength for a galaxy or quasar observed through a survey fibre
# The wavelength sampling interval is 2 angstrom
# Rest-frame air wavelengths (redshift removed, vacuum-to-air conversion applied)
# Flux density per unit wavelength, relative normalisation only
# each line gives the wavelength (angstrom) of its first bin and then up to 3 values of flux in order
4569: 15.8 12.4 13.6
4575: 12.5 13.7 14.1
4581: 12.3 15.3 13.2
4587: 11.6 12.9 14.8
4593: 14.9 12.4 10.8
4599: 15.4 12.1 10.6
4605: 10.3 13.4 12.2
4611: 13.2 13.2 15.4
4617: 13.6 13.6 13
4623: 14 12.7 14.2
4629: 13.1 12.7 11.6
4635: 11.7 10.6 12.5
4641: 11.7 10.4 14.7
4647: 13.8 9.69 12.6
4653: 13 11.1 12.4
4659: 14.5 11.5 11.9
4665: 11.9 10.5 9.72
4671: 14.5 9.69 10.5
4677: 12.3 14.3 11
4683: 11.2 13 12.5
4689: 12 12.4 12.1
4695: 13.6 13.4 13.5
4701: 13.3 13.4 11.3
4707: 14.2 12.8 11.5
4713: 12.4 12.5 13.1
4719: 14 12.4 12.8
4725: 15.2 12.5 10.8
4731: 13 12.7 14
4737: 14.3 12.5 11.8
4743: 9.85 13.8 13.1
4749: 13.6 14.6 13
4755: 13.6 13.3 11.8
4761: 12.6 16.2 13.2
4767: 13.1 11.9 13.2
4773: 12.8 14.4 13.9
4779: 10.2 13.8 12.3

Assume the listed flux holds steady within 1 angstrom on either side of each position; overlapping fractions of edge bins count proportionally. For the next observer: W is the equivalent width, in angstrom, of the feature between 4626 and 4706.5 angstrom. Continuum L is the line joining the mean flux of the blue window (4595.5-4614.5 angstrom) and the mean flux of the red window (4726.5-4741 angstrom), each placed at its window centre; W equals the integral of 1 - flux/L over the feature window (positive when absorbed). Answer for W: 2.2 angstrom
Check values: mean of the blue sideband 12.4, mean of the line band 12.3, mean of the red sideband 12.8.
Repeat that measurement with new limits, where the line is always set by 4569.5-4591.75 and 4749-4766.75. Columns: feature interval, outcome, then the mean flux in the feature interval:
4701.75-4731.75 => 1.53 angstrom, 12.8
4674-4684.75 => 1.20 angstrom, 11.9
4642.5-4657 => 1.25 angstrom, 12.3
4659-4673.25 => 1.84 angstrom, 11.7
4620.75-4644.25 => 1.83 angstrom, 12.4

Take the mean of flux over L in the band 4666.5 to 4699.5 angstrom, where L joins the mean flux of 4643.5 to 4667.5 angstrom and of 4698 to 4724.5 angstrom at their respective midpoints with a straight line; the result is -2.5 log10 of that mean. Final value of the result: 0.041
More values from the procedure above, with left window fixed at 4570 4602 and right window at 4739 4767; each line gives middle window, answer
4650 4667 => 0.08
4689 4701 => 0.02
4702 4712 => 0.04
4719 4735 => 0.02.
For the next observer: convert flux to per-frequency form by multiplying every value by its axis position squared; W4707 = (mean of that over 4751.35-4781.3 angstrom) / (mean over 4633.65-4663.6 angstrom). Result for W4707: 1.14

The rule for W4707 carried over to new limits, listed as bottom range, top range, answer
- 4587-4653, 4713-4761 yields 1.07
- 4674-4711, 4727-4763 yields 1.05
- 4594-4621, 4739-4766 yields 1.09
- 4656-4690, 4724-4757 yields 1.12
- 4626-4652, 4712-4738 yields 1.11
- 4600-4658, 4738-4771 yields 1.10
